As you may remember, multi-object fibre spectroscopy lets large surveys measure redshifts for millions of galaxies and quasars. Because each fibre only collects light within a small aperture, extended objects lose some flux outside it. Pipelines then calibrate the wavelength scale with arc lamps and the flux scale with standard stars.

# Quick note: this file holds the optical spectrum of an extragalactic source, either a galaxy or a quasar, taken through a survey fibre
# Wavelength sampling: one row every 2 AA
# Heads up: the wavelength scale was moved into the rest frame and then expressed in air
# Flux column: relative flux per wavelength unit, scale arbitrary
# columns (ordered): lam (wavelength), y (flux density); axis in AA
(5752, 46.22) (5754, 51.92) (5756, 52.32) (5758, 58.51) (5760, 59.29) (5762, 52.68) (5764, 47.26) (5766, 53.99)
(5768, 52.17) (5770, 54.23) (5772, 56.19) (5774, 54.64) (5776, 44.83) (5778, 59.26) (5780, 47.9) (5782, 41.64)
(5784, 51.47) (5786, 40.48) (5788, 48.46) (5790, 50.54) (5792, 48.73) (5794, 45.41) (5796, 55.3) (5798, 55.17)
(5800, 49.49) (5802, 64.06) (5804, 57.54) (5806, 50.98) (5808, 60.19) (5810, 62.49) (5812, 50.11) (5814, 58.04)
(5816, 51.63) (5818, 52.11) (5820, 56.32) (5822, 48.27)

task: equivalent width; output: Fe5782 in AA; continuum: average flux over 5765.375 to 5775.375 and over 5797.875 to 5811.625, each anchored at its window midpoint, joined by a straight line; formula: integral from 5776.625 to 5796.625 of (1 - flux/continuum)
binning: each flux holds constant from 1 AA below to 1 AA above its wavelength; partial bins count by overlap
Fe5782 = 2.39 AA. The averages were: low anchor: 53.9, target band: 48.7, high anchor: 56.9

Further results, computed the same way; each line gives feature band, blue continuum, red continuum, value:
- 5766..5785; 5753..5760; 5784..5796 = -0.2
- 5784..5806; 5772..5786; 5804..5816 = 0.7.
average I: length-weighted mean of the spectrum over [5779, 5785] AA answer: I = 47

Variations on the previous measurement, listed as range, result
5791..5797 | 49.8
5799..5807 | 55.5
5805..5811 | 57.9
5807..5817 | 56.5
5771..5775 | 55.4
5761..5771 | 52.1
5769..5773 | 55.2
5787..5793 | 49.2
